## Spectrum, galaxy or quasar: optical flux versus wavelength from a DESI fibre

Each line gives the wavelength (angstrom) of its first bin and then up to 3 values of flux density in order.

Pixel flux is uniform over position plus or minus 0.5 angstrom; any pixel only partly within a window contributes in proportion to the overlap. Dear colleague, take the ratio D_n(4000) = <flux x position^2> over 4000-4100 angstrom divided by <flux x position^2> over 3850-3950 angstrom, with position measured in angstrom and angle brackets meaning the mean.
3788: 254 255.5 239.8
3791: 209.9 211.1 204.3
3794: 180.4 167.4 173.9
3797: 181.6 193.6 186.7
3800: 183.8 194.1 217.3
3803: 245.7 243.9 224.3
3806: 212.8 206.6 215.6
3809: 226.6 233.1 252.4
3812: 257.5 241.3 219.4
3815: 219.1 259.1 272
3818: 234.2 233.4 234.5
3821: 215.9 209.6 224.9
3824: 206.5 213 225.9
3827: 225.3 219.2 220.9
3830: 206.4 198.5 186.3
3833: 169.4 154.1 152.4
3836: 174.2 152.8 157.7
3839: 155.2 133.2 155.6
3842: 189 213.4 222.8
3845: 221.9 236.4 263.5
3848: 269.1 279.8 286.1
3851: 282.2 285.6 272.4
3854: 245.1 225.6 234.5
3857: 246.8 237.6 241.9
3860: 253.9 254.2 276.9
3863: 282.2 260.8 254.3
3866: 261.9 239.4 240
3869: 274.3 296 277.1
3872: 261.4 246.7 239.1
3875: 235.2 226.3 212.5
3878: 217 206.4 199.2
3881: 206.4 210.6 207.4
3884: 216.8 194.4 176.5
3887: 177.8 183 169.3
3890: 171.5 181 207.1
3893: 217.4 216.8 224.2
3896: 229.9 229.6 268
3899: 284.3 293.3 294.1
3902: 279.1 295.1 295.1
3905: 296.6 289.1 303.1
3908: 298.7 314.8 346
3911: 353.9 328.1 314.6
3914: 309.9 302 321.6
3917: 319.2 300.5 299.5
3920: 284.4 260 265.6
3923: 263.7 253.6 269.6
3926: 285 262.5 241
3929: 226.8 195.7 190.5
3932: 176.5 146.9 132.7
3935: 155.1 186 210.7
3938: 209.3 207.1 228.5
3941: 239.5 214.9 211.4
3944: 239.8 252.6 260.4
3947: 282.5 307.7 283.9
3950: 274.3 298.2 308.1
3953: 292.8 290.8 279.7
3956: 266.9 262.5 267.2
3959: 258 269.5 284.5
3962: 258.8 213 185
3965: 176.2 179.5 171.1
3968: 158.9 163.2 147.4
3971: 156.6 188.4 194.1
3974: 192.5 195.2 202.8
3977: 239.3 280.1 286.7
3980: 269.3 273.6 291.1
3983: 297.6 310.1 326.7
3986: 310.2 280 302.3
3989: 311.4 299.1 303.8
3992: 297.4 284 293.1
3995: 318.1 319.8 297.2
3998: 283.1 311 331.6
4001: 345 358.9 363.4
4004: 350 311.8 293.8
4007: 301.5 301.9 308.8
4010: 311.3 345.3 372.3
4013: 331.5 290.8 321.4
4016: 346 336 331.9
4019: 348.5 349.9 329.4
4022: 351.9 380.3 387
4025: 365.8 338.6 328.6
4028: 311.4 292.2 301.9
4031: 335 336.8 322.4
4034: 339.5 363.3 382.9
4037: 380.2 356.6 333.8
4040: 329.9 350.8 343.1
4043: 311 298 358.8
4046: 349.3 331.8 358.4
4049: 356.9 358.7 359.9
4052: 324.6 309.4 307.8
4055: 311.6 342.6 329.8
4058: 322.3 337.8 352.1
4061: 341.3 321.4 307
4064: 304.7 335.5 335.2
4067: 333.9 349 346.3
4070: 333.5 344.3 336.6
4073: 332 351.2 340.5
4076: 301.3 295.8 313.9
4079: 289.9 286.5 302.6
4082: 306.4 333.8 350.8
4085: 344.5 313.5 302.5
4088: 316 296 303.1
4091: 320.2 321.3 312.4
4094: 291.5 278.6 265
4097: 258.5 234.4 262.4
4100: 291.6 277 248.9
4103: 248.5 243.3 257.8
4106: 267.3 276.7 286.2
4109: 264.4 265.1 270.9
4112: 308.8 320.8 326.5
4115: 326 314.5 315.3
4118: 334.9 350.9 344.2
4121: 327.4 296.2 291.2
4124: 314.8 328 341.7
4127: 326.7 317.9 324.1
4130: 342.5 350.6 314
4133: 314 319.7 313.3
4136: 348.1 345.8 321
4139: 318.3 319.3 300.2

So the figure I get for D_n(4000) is 1.4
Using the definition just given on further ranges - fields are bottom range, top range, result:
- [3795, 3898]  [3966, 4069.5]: 1.53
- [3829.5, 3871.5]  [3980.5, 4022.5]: 1.50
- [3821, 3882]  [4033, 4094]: 1.62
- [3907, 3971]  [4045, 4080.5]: 1.41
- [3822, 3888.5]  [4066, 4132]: 1.55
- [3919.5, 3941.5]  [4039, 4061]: 1.60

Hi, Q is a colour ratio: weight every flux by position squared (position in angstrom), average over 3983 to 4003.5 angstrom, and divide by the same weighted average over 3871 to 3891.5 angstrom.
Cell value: 1.58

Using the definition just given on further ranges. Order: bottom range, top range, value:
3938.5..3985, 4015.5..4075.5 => 1.46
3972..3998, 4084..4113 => 1.09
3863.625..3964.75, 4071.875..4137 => 1.35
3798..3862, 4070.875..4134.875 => 1.58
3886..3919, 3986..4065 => 1.31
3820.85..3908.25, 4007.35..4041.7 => 1.60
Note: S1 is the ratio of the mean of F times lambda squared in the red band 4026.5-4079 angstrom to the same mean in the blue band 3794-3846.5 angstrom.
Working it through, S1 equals 1.81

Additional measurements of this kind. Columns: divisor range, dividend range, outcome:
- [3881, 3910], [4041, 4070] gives 1.50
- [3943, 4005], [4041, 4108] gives 1.23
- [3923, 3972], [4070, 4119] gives 1.40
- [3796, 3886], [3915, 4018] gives 1.26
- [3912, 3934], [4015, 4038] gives 1.39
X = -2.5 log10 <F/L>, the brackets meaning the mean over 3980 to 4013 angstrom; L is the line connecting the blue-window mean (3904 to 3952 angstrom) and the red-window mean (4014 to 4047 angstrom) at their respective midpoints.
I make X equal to 0.006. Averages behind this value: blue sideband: 261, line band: 312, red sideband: 340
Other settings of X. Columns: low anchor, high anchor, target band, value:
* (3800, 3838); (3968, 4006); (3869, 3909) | 0.01 mag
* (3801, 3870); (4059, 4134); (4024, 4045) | -0.17 mag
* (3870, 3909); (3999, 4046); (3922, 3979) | 0.22 mag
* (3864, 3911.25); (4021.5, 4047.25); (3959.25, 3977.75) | 0.43 mag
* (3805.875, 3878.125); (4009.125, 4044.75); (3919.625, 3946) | 0.25 mag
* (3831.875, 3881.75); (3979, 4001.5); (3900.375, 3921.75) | -0.18 mag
